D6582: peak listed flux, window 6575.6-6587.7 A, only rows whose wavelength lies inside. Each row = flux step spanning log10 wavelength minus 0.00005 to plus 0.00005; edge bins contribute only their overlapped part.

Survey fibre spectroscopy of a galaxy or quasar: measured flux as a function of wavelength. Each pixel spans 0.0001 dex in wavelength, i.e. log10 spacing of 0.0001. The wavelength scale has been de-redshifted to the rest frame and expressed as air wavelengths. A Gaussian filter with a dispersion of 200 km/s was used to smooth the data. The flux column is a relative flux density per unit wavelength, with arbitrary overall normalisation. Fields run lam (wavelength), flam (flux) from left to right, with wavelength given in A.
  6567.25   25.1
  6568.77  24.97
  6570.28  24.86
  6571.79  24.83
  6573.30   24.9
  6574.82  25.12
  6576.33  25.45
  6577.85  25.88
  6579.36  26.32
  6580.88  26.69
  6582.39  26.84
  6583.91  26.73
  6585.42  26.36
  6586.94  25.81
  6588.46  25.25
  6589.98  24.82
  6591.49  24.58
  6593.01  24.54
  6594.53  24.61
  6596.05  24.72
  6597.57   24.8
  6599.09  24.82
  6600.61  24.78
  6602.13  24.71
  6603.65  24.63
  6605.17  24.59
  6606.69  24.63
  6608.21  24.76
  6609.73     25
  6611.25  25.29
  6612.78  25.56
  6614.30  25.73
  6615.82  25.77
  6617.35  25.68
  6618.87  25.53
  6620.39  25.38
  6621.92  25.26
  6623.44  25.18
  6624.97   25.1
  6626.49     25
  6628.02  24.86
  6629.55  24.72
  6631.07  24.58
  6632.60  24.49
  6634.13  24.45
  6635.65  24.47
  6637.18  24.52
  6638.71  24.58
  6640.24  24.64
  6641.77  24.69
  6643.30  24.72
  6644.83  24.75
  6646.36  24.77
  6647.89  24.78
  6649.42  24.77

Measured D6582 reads 26.84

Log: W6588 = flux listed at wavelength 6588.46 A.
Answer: 25.25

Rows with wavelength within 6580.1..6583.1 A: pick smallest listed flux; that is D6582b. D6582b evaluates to 26.69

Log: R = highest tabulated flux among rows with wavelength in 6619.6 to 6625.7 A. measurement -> 25.38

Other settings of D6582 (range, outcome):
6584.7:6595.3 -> 26.36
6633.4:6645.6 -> 24.75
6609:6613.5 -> 25.56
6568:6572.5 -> 24.97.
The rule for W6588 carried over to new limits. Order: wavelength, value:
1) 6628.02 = 24.86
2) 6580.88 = 26.69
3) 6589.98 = 24.82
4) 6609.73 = 25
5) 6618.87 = 25.53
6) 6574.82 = 25.12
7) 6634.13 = 24.45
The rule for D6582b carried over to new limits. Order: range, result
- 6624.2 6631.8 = 24.58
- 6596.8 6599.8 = 24.8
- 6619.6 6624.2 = 25.18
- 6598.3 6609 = 24.59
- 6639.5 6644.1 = 24.64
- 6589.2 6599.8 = 24.54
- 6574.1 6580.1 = 25.12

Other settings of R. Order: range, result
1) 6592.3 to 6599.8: 24.82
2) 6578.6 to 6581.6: 26.69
